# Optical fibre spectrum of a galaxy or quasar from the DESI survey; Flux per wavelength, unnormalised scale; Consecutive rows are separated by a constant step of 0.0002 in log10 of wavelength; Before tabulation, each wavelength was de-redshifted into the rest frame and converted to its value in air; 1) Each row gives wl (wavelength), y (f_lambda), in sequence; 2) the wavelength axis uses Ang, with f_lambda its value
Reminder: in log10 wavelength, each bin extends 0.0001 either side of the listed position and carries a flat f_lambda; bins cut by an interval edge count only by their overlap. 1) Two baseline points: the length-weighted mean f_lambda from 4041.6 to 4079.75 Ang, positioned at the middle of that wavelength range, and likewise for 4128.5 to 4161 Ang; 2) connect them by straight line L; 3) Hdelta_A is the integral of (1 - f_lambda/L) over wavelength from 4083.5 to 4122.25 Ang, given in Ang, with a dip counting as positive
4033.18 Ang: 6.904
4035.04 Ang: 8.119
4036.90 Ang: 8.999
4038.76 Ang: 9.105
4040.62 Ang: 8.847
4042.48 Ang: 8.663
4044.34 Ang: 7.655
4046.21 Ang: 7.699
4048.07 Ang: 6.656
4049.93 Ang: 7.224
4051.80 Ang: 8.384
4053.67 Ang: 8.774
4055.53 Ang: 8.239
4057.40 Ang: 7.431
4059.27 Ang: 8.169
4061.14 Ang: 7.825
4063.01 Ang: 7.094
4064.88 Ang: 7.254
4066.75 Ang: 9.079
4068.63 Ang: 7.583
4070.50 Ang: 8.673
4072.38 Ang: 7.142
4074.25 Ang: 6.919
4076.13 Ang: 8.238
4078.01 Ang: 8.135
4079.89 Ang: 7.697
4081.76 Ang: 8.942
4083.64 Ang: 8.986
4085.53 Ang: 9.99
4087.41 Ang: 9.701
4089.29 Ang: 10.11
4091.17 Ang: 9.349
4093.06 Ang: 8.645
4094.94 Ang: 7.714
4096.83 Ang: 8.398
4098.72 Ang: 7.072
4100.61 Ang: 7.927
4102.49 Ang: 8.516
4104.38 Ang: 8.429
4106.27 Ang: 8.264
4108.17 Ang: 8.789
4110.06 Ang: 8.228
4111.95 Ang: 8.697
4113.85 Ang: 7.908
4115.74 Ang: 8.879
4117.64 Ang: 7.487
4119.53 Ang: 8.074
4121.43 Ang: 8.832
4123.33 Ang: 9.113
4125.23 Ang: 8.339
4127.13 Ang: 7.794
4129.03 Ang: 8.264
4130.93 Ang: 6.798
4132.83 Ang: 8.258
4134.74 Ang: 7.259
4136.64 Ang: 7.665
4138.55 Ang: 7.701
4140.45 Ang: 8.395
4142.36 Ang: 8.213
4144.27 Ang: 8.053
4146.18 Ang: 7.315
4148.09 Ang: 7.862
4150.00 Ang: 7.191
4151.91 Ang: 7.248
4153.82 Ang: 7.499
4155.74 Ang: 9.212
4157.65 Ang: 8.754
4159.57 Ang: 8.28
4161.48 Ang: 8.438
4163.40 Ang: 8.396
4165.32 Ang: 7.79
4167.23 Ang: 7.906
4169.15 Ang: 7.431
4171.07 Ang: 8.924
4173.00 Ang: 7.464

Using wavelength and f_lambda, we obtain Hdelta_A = -3.45 Ang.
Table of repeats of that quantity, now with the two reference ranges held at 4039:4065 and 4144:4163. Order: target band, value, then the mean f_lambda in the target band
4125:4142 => 0.3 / 7.82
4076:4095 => -2.4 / 8.95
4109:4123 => -0.7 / 8.34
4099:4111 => -0.5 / 8.29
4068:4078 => 0.2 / 7.75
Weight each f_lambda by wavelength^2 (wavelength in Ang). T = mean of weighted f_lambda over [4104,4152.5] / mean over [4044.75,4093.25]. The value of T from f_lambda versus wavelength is 1.0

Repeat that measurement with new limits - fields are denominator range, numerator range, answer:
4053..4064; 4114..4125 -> 1.10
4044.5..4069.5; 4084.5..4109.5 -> 1.13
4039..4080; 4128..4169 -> 1.05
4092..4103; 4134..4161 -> 1.01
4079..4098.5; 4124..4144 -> 0.91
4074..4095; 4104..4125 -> 0.97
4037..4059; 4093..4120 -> 1.04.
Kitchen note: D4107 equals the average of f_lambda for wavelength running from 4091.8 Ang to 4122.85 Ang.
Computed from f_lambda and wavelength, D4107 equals 8.26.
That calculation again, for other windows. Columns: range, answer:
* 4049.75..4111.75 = 8.29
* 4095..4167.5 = 8.08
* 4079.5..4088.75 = 9.2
